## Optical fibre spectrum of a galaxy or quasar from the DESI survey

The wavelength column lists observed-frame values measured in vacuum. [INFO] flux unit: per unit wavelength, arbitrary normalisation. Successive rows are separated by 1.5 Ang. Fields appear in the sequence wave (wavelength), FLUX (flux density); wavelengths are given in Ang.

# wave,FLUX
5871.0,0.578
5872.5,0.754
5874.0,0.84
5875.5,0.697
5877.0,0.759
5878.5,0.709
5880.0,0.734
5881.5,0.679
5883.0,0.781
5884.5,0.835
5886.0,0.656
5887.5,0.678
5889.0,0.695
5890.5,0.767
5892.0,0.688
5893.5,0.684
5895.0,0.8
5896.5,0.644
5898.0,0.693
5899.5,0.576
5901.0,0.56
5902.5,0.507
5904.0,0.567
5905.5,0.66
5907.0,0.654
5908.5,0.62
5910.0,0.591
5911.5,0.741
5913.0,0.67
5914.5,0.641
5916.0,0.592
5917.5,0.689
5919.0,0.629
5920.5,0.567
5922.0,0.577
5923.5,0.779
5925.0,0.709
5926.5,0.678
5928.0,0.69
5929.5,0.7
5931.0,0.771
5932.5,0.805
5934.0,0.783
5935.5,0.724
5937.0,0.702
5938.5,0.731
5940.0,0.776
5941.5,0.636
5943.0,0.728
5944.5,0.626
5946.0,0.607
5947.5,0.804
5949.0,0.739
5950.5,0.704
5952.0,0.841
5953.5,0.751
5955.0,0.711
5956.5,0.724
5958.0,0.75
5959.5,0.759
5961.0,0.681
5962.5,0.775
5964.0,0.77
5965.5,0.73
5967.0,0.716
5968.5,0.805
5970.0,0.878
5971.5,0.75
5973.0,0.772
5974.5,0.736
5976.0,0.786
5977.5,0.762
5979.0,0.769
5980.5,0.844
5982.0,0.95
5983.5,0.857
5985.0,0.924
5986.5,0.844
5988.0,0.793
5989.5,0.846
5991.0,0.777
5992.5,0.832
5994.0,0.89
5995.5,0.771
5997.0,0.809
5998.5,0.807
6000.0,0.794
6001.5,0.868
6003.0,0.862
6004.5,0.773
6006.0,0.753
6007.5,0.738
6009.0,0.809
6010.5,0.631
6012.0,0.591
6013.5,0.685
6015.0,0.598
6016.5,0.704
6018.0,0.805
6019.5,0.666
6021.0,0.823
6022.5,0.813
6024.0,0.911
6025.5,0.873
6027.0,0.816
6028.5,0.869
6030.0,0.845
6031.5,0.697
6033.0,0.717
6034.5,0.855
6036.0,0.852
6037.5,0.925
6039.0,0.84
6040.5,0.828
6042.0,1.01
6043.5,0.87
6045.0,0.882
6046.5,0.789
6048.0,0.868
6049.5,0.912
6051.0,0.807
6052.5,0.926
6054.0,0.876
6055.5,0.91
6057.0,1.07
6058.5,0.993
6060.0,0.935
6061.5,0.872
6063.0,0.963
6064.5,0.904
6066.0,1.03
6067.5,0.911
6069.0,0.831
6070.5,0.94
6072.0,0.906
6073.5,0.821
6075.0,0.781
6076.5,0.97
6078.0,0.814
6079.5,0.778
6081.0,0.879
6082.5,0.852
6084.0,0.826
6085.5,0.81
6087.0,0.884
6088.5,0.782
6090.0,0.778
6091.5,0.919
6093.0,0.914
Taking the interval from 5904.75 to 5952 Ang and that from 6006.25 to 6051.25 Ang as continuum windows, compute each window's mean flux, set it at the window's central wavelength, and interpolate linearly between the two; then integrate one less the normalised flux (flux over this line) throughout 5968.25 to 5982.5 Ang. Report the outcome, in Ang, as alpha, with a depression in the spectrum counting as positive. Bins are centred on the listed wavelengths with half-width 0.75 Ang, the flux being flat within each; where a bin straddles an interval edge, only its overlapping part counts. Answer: -1.2 Ang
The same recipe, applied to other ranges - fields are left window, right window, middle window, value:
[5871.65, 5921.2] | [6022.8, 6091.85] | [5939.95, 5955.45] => 0.5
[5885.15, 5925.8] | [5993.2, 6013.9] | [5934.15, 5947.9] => -0.2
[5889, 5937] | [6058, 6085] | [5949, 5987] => -1.8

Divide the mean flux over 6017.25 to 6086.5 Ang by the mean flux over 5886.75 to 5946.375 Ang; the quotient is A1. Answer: 1.3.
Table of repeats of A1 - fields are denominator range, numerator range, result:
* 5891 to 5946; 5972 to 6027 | 1.18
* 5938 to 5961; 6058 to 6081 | 1.24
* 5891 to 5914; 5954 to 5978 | 1.17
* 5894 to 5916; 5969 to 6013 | 1.26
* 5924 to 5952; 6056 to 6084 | 1.25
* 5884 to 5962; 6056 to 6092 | 1.28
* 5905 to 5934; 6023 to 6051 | 1.26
